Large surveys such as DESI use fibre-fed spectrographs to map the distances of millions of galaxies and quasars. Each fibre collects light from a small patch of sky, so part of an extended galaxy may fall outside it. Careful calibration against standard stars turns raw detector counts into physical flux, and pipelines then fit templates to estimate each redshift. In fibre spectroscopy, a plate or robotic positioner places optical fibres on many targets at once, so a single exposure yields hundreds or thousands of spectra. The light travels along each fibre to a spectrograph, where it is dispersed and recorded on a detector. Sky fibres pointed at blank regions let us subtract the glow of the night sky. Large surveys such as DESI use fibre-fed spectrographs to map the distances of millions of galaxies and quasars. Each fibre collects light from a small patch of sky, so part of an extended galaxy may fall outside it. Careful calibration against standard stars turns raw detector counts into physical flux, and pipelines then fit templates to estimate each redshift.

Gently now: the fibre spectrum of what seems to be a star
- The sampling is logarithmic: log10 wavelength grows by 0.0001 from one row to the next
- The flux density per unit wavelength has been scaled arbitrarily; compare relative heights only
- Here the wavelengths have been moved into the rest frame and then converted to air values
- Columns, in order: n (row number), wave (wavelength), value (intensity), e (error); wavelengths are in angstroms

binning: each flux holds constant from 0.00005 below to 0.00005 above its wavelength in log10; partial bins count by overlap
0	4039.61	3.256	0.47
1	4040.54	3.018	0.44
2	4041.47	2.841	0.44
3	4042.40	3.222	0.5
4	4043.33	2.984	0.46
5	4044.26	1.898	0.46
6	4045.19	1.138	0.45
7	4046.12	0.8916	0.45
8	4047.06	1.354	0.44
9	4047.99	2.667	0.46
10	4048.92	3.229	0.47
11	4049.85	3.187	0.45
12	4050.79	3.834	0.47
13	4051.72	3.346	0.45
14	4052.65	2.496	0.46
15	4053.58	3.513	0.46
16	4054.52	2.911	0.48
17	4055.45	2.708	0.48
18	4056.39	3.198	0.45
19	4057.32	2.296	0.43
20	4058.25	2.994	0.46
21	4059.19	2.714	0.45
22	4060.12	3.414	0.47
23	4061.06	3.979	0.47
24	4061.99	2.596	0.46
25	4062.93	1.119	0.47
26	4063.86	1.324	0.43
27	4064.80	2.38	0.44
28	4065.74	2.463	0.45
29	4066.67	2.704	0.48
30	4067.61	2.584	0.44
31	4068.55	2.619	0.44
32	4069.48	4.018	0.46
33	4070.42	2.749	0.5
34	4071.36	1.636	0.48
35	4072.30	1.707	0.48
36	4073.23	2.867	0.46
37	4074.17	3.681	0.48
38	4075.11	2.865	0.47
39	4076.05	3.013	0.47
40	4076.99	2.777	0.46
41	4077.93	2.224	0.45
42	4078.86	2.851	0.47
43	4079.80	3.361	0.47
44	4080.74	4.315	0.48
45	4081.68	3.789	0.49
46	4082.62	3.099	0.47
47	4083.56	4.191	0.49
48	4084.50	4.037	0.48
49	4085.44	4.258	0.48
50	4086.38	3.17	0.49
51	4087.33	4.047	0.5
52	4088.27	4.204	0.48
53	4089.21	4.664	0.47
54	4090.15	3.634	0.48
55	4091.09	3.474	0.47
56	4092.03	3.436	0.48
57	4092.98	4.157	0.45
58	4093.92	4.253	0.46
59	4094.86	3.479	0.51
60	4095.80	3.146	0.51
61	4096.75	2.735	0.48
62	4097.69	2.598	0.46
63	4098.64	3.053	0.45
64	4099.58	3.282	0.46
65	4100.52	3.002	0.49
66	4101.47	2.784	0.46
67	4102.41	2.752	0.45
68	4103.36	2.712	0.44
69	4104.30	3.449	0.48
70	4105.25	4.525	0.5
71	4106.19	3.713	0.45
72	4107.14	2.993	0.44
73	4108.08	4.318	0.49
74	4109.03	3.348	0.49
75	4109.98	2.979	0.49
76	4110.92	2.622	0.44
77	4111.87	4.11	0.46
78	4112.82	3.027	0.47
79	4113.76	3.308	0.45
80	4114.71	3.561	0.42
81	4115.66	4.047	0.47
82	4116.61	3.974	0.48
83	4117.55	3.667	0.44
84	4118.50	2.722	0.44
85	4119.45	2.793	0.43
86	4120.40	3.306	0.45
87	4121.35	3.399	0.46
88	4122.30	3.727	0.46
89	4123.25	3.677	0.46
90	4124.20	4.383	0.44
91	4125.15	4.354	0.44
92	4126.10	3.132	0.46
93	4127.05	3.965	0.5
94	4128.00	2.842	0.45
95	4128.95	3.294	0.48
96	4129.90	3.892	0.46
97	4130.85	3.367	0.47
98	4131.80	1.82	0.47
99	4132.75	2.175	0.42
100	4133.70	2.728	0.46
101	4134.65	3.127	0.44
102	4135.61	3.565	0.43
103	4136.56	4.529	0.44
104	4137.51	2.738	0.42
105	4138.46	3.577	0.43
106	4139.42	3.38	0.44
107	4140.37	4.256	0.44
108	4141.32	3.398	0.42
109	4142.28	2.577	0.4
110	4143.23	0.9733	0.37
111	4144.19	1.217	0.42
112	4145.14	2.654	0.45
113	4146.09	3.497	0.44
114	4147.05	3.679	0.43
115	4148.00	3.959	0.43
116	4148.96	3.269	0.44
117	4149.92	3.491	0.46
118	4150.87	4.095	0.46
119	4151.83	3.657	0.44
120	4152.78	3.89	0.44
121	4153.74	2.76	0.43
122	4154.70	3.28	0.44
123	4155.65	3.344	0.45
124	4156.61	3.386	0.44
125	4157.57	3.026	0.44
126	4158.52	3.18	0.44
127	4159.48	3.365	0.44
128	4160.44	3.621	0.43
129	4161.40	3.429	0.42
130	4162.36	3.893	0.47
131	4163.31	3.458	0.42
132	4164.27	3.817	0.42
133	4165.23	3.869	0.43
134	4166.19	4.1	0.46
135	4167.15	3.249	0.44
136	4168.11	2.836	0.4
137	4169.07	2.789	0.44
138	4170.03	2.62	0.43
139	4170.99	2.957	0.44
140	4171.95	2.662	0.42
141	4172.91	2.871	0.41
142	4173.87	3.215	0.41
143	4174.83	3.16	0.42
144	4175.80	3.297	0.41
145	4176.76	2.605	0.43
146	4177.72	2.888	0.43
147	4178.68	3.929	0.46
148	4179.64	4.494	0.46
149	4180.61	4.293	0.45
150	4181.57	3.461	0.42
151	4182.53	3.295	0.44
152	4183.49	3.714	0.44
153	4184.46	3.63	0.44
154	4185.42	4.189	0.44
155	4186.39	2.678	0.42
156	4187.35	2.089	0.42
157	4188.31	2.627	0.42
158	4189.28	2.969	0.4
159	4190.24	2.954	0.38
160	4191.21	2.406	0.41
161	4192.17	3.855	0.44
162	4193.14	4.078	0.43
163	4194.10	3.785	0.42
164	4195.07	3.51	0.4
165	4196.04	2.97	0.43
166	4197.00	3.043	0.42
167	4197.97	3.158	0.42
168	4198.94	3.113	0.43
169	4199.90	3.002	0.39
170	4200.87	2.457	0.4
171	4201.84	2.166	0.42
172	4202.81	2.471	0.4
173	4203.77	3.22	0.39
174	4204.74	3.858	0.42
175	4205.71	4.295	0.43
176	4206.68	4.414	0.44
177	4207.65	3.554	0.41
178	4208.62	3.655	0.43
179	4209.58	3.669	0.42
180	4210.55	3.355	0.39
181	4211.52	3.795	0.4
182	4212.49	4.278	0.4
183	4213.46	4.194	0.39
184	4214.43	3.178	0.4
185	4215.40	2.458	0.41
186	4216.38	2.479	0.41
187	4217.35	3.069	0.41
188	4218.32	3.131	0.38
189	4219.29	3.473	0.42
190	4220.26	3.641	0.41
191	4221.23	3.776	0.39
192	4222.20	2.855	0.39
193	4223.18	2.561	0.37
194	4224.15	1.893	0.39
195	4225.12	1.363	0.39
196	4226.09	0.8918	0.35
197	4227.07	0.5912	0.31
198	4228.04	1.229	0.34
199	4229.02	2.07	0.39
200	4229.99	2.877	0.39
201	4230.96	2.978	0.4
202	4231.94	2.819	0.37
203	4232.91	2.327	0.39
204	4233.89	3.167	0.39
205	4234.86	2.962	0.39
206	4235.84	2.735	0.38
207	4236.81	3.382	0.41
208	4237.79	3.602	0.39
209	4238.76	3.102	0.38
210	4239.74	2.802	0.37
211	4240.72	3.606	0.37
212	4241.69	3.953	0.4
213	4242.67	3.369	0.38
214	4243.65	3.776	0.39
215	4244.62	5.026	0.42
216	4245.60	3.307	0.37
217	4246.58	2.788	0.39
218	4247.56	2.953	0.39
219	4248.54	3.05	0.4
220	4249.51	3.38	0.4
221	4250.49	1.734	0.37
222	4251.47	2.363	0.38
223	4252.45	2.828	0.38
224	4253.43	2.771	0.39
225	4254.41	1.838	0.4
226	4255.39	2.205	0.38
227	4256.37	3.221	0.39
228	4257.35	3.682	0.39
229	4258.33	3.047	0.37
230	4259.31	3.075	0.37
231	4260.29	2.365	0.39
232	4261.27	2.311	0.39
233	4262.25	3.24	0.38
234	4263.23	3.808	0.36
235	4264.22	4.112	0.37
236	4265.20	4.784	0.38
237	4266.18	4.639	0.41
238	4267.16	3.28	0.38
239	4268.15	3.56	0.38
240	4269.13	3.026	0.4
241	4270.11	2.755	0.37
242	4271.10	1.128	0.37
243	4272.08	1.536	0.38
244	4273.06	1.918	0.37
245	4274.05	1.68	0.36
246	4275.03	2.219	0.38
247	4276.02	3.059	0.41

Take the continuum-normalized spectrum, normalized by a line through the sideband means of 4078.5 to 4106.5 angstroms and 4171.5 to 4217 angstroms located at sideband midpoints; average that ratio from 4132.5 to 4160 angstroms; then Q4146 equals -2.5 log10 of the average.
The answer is 0.07 mag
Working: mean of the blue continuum 3.54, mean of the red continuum 3.31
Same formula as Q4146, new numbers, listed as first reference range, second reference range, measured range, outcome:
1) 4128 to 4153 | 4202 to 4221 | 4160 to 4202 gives 0.02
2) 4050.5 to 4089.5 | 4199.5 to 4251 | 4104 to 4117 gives -0.17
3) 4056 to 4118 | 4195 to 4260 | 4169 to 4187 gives -0.08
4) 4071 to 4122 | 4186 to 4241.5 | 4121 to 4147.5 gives 0.01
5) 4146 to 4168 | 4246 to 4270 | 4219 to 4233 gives 0.35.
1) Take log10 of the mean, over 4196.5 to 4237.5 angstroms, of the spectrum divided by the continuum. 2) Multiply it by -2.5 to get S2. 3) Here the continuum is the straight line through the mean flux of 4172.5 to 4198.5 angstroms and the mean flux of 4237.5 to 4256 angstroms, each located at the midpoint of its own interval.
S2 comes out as 0.09 mag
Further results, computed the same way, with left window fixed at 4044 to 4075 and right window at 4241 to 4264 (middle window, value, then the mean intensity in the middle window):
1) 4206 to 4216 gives -0.23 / 3.65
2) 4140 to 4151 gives -0.08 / 3.05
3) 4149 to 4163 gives -0.21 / 3.45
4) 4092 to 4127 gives -0.24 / 3.43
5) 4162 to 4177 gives -0.12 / 3.22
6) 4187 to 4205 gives -0.04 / 3.04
